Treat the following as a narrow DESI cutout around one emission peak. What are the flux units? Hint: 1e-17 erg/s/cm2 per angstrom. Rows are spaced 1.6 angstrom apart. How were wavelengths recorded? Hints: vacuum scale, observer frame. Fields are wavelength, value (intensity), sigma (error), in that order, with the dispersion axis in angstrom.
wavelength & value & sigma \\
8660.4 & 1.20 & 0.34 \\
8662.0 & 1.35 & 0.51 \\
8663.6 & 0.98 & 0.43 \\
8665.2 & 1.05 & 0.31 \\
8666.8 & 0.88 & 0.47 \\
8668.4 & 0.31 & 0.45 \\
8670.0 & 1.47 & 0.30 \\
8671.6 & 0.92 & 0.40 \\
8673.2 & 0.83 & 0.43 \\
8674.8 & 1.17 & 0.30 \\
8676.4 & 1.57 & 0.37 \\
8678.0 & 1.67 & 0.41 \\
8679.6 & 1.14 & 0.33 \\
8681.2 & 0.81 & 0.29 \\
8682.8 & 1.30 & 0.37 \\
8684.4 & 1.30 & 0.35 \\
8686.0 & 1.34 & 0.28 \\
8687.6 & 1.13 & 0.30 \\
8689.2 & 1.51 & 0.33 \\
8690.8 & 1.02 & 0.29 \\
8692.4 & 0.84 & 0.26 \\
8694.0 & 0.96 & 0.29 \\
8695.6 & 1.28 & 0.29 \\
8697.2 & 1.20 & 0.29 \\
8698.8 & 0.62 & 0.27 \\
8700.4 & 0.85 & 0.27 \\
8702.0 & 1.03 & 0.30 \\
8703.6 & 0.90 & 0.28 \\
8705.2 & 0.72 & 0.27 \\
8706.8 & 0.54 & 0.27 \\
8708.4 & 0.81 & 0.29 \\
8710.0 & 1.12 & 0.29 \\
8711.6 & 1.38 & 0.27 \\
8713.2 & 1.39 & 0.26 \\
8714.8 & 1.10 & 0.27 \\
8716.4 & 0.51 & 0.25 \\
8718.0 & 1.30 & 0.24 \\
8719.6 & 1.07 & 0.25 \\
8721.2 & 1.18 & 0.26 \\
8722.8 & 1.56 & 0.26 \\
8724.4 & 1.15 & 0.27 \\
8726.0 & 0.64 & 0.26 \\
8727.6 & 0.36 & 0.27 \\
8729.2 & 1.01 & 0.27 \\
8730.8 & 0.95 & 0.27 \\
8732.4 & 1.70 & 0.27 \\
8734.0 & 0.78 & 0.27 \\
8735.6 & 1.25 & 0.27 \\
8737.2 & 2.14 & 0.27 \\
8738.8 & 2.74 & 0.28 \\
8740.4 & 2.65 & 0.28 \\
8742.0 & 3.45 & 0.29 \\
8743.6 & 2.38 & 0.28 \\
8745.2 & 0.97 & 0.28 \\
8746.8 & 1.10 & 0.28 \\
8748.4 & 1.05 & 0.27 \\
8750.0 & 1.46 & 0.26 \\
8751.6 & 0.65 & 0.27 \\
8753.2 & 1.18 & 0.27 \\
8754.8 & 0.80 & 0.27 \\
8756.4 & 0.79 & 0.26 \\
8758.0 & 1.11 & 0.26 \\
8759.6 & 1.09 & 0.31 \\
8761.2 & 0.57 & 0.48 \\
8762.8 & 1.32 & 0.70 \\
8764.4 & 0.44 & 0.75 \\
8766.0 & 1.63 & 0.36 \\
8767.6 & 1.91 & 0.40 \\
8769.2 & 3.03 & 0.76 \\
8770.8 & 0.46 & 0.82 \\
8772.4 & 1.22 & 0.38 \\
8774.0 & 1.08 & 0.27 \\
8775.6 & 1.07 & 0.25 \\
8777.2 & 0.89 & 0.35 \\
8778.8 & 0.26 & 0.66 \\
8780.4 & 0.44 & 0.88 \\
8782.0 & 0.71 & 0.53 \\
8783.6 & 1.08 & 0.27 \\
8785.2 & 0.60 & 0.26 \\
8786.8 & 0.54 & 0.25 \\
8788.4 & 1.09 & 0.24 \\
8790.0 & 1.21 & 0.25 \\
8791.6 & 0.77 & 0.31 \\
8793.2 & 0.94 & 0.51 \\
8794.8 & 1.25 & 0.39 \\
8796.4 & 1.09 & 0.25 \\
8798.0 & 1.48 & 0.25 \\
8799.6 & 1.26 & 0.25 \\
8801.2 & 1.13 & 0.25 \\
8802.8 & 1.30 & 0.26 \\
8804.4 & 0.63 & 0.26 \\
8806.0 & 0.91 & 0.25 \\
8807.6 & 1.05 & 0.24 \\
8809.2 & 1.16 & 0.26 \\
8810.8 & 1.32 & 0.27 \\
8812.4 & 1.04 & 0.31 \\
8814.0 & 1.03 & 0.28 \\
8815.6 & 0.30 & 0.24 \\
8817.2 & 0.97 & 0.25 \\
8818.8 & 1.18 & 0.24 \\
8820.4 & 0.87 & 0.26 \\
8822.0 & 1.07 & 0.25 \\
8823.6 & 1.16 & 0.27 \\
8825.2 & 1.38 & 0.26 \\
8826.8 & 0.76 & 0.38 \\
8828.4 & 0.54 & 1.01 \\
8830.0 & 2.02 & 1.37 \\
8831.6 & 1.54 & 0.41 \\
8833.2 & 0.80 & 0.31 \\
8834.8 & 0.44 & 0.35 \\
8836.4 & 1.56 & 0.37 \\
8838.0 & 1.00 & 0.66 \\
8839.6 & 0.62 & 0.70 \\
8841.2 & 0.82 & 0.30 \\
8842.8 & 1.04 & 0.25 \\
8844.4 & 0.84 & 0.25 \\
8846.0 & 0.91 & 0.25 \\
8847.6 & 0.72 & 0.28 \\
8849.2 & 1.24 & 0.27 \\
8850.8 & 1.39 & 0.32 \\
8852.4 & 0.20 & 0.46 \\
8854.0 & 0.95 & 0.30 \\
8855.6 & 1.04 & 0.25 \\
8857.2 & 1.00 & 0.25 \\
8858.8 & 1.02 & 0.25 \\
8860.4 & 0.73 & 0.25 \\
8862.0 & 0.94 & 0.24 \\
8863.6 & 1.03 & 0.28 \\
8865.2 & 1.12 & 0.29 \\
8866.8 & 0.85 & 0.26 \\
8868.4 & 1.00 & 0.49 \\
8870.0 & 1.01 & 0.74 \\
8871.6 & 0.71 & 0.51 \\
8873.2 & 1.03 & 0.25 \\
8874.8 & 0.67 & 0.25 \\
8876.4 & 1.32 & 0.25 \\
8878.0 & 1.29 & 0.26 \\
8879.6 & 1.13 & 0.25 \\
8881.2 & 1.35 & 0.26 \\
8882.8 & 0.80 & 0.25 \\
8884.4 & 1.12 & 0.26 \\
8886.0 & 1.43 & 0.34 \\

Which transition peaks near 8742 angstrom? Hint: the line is H-alpha 6563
